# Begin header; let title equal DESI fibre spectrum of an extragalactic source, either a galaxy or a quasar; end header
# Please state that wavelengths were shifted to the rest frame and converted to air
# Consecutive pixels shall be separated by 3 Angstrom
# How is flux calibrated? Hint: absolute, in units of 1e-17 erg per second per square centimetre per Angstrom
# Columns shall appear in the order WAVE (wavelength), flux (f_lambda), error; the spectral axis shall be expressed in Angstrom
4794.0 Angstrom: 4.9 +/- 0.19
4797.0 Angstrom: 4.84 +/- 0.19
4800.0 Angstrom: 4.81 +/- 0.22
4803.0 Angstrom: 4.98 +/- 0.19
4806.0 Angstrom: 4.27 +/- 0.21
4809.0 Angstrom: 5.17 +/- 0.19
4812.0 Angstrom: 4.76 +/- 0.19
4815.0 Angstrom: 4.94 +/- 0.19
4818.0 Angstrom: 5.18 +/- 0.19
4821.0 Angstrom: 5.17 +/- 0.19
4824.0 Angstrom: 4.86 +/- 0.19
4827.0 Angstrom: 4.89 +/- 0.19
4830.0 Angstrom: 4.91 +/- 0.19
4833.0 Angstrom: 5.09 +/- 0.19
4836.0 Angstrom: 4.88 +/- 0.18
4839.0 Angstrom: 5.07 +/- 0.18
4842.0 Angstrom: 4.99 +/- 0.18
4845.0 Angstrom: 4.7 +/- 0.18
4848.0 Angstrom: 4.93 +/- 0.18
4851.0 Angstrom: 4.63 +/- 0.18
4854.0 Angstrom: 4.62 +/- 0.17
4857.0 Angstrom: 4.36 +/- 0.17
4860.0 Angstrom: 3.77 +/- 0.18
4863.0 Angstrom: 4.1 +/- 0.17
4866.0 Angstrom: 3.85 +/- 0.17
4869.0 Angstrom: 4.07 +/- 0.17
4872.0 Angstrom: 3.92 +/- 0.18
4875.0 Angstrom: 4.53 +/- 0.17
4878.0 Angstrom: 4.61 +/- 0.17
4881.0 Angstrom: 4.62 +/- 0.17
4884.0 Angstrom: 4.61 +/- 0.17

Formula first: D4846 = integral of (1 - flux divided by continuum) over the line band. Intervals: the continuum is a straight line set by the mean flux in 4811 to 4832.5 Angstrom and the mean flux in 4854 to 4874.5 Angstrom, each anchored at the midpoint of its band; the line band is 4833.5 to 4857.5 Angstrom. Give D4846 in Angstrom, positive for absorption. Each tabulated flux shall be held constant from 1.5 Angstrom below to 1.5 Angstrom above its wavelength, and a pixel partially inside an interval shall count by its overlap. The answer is -1.8 Angstrom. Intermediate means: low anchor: 4.97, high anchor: 4.08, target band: 4.8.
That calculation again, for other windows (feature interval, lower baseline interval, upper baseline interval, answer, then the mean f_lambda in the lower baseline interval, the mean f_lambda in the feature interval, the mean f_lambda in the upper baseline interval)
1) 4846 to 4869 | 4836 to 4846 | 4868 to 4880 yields 1.5 Angstrom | 4.92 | 4.31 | 4.31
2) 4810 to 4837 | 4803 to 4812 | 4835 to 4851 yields -0.8 Angstrom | 4.77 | 4.97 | 4.89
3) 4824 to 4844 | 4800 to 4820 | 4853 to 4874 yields -1.9 Angstrom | 4.88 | 4.96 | 4.1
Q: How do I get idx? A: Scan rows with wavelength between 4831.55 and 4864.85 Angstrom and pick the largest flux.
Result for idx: 5.09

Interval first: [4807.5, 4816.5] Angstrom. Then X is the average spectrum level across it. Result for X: 4.96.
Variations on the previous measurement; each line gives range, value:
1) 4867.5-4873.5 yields 3.99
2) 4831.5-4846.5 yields 4.95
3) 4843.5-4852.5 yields 4.75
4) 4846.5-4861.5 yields 4.46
